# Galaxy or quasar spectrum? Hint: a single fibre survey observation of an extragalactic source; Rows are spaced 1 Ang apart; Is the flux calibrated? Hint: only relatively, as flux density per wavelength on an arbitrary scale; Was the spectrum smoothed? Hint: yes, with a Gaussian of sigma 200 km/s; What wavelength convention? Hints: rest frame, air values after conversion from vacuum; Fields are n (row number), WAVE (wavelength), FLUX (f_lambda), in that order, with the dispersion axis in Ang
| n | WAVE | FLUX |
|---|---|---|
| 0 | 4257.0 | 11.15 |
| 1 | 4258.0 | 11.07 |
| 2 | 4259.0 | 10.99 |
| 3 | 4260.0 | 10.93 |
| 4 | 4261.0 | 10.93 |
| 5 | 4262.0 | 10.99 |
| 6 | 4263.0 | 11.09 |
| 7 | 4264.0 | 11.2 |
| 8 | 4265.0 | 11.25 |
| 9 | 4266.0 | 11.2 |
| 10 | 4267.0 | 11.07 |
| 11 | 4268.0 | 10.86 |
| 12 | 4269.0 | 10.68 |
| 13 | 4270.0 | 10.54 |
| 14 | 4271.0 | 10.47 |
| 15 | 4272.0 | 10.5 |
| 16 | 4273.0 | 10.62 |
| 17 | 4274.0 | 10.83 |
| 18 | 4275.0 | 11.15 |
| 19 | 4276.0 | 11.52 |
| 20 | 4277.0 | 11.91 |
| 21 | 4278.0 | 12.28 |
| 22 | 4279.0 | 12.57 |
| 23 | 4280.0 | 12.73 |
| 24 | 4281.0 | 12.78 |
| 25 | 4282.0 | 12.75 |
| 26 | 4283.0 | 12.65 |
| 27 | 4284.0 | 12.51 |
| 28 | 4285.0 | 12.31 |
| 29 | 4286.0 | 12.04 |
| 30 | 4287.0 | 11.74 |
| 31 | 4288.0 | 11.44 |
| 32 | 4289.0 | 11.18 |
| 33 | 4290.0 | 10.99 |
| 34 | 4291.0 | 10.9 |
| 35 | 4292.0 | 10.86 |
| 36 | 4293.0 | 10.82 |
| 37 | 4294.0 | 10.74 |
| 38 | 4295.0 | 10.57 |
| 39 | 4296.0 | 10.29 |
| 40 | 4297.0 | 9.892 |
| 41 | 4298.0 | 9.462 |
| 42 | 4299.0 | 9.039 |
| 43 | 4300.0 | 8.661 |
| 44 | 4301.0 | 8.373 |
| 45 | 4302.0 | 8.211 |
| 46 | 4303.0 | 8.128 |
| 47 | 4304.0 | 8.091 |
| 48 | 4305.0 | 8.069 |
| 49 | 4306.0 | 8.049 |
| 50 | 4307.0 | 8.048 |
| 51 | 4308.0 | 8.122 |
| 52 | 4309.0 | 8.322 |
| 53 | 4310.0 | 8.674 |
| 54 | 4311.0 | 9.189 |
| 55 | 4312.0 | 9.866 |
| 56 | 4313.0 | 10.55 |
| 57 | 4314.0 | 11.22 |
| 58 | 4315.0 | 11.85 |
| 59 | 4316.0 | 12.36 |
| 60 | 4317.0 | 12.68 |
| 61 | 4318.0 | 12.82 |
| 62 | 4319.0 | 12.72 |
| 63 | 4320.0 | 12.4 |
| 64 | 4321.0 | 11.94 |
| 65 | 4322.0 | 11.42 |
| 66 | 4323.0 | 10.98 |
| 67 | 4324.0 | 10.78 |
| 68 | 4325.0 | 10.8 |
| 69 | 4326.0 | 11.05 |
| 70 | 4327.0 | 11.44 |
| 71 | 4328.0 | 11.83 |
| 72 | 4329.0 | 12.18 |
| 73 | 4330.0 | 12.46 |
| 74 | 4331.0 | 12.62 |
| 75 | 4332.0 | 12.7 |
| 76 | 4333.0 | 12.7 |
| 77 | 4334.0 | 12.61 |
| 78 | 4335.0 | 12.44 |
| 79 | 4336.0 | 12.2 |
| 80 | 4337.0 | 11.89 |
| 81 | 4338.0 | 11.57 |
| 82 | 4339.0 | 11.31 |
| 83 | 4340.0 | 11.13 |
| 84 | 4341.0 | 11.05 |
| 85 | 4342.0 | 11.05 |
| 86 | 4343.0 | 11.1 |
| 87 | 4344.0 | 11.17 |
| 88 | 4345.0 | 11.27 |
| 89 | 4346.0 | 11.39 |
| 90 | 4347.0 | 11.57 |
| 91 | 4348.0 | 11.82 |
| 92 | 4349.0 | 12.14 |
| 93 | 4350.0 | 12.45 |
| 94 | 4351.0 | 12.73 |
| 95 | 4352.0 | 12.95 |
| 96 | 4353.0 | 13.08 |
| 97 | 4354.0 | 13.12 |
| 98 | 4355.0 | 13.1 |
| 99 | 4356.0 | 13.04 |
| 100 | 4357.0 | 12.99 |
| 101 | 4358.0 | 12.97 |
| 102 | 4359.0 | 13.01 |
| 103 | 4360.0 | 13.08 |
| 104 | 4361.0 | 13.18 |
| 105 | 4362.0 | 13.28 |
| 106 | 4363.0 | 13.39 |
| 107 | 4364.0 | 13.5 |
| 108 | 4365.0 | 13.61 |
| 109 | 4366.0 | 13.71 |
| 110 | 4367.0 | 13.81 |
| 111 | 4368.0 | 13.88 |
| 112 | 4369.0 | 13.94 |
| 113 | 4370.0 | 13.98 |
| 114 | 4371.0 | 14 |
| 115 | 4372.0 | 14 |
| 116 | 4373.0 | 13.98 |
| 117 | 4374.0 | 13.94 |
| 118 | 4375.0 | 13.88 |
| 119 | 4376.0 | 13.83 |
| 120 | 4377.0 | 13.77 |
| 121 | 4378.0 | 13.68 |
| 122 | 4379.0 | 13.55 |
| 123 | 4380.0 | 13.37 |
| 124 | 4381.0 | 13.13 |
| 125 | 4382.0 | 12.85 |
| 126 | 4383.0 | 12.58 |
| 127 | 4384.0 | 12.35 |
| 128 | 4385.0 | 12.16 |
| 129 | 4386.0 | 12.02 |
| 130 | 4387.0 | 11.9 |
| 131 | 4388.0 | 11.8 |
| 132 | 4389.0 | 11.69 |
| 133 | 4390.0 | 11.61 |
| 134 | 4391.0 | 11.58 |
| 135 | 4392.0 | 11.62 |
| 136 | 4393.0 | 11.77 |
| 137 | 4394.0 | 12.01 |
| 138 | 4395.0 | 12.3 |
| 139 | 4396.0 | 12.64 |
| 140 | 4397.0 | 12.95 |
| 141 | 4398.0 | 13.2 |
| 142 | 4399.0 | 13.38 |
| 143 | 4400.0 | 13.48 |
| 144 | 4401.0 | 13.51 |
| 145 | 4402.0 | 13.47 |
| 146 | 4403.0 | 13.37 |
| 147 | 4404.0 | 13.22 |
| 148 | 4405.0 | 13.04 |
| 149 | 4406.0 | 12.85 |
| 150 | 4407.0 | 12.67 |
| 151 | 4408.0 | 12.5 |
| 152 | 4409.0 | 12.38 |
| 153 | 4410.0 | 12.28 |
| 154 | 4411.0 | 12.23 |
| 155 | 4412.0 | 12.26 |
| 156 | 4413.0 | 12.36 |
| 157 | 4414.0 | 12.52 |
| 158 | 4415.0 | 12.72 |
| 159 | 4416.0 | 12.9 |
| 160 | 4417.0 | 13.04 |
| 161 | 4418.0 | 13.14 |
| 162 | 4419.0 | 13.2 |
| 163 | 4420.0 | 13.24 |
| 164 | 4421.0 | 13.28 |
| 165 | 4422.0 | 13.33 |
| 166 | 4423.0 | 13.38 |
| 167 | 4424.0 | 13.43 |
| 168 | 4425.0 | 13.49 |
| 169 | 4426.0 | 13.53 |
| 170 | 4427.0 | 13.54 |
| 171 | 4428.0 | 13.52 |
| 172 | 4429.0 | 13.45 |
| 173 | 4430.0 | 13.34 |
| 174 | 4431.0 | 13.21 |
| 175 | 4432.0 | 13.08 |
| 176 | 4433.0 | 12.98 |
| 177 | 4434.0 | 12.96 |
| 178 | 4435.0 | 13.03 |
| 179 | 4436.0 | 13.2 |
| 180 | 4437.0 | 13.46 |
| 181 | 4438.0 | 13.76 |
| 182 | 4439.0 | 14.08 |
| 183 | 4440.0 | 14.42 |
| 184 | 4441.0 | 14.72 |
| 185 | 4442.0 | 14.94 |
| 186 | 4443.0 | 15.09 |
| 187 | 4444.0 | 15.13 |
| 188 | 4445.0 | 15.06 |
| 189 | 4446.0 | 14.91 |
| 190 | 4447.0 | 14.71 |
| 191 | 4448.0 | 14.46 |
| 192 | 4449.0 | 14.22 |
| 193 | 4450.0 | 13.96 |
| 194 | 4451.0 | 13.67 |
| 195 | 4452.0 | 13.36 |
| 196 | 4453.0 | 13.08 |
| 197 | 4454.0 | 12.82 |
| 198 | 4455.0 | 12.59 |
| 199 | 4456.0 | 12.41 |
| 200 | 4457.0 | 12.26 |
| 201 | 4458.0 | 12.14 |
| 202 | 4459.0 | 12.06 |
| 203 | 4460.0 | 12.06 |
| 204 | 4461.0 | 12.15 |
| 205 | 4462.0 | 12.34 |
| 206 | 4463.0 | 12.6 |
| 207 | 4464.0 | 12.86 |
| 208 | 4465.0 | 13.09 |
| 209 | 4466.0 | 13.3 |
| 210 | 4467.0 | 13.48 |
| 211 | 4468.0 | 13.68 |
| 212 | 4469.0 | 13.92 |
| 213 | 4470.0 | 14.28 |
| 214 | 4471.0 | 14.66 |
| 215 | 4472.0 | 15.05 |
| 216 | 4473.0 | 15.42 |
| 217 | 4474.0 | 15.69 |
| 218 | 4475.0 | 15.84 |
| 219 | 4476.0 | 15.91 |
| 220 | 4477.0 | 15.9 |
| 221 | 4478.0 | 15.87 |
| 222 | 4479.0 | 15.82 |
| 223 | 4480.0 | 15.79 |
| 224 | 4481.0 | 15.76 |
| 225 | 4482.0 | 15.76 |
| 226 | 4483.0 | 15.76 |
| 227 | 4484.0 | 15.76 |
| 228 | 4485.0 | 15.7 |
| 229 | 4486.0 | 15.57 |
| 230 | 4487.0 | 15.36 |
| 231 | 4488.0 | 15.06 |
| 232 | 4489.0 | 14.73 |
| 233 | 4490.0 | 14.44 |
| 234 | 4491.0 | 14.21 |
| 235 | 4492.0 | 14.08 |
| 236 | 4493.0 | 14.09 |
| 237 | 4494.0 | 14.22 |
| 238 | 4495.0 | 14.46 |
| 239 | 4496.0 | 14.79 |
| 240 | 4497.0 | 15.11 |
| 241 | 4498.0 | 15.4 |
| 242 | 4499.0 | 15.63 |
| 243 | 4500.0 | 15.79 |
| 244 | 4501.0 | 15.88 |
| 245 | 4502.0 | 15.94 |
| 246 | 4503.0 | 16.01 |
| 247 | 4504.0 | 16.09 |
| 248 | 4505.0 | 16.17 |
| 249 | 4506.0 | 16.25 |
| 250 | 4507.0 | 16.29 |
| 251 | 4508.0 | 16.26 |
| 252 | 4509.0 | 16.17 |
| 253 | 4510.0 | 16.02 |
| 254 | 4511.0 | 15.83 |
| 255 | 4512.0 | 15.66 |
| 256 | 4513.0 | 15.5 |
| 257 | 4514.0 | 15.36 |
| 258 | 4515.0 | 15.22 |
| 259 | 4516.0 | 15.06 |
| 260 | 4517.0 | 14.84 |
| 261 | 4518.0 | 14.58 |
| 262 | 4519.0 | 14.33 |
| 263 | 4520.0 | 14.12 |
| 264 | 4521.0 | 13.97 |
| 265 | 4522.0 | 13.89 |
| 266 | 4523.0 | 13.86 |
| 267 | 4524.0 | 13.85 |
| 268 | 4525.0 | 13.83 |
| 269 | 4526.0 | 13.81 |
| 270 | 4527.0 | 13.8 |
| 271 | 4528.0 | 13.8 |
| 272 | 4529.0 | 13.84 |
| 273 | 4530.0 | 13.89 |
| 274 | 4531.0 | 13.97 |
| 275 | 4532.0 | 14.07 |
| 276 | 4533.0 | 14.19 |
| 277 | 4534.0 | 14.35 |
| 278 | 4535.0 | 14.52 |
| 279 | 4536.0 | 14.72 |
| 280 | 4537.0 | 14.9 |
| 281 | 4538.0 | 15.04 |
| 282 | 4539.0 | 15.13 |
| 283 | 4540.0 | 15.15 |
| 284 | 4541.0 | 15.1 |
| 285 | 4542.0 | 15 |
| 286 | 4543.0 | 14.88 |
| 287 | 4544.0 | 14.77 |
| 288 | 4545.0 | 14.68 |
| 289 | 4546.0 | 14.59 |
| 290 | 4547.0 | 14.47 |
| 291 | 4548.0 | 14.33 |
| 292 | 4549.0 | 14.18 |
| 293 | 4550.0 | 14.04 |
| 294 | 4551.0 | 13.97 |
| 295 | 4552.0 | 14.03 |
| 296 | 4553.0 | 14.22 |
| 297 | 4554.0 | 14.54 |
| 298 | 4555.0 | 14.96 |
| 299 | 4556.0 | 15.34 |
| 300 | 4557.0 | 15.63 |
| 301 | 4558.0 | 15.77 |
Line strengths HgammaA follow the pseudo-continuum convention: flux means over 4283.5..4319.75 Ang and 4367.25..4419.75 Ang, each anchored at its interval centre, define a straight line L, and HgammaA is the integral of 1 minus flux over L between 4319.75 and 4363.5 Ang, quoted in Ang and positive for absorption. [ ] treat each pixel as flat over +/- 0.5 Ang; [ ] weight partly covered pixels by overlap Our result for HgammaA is -2.7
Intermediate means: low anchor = 10.3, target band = 12.1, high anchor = 12.9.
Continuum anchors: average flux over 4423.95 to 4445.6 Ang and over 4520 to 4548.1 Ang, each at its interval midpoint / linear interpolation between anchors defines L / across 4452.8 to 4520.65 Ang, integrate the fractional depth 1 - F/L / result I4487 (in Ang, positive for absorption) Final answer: -2.9 Ang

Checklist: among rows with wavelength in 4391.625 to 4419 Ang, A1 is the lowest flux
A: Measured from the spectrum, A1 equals 11.62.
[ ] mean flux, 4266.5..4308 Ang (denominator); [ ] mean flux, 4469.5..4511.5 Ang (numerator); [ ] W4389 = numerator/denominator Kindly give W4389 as 1.46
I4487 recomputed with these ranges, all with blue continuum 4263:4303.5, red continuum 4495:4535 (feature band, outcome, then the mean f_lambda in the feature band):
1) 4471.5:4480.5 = -0.9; 15.7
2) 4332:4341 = -0.1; 12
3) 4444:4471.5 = 1.1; 13.4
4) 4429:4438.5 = 0.2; 13.2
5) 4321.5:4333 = 0.0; 11.7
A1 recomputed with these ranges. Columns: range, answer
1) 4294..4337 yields 8.048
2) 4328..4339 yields 11.31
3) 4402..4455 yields 12.23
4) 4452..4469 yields 12.06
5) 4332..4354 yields 11.05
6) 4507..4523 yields 13.86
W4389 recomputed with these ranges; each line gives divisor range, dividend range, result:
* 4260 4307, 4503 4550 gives 1.38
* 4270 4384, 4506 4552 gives 1.25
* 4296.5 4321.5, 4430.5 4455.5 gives 1.41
